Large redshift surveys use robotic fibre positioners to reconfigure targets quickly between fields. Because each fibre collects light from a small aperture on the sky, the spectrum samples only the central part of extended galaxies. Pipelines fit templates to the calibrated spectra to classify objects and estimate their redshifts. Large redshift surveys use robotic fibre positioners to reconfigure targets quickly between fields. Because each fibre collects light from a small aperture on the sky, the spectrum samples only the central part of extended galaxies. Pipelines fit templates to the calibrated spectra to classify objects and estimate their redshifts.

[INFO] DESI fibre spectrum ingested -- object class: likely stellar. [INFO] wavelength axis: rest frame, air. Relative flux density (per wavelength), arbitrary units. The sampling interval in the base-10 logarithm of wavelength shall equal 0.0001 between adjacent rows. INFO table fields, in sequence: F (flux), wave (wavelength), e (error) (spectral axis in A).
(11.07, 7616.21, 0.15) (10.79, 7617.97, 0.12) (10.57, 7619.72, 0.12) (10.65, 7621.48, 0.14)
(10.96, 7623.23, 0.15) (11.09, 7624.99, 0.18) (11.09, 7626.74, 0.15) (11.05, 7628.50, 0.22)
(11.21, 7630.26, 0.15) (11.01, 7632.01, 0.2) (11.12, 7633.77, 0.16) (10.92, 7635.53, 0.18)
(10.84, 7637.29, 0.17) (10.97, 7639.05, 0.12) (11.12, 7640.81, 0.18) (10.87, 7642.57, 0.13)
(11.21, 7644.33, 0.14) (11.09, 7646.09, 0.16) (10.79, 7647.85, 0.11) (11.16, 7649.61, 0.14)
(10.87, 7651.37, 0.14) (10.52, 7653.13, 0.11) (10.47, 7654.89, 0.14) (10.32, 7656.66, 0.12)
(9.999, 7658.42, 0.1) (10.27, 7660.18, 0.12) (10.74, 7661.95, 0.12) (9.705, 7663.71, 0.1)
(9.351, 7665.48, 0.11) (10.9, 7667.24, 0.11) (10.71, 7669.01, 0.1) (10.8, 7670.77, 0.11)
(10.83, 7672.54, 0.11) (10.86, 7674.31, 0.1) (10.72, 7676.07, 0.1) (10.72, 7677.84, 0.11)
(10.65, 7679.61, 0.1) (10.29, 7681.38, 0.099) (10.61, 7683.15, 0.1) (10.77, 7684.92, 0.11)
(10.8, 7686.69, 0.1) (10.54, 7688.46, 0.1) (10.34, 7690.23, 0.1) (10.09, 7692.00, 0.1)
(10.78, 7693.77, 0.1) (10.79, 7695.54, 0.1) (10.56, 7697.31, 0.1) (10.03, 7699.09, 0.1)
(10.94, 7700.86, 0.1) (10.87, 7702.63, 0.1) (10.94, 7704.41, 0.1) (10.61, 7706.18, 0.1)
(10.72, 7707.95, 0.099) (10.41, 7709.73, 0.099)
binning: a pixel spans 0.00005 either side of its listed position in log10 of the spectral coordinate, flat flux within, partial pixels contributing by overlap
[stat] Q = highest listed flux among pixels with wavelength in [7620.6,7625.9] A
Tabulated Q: 11.09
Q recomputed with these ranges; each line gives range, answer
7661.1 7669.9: 10.9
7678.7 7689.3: 10.8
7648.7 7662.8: 11.16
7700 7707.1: 10.94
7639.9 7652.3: 11.21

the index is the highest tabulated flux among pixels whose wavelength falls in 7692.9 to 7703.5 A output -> 10.94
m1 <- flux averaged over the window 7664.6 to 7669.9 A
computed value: 10.3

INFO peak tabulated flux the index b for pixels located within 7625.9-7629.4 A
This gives 11.09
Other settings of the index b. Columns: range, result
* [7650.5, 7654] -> 10.87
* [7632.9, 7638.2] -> 11.12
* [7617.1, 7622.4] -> 10.79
